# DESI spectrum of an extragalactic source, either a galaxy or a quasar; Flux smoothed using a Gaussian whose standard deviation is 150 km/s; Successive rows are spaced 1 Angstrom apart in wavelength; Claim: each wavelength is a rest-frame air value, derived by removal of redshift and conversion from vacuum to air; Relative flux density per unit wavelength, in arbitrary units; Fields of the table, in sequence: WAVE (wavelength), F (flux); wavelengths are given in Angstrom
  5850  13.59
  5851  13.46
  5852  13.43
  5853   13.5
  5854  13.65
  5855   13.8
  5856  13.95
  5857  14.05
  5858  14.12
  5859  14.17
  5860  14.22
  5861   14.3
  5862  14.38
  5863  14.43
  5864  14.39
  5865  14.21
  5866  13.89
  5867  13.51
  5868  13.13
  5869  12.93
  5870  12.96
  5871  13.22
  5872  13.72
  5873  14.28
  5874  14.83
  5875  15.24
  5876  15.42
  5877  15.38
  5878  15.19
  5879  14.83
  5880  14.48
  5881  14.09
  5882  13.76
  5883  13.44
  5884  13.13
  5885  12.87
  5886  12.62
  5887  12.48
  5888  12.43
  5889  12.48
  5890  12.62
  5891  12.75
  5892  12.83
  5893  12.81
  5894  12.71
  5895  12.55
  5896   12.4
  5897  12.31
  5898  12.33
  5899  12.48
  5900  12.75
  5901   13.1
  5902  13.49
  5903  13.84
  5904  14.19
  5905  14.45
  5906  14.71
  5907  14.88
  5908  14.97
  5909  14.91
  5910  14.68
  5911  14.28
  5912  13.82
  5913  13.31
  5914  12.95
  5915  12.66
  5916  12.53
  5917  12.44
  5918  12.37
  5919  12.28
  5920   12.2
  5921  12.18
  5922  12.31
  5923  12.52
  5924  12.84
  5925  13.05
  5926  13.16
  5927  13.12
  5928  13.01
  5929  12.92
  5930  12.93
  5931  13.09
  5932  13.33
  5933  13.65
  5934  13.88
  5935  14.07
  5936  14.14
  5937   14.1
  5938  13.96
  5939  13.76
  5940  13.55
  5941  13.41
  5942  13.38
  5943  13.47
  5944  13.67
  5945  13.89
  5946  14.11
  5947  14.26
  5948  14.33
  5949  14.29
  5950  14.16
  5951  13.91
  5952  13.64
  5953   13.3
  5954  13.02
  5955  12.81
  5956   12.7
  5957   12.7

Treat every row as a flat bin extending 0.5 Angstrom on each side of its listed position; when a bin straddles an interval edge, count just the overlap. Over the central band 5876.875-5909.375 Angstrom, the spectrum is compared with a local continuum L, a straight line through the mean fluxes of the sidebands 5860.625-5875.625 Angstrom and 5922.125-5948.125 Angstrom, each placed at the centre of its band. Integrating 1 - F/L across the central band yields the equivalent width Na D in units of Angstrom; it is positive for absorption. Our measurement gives 0.8 Angstrom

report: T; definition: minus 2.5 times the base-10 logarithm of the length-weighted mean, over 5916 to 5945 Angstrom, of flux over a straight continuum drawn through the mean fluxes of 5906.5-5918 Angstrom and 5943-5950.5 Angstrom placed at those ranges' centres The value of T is 0.058 mag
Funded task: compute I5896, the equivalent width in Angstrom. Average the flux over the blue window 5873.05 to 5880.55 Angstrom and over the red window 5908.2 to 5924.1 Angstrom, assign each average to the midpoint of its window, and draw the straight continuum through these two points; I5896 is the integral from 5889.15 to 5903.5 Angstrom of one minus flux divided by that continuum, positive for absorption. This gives 1.3 Angstrom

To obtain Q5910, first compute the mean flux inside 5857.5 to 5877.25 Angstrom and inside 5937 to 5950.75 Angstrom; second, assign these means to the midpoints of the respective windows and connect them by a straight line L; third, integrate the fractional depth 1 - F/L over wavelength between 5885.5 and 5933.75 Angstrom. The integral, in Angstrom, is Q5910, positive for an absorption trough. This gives 3.04 Angstrom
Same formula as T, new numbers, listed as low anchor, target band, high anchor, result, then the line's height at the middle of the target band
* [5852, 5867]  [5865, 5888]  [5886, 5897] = -0.05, 13.3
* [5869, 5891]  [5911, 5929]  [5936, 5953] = 0.08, 13.8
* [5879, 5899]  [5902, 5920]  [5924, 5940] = -0.04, 13.2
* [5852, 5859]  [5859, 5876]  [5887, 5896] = -0.05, 13.4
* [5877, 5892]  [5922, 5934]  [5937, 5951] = 0.06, 13.8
